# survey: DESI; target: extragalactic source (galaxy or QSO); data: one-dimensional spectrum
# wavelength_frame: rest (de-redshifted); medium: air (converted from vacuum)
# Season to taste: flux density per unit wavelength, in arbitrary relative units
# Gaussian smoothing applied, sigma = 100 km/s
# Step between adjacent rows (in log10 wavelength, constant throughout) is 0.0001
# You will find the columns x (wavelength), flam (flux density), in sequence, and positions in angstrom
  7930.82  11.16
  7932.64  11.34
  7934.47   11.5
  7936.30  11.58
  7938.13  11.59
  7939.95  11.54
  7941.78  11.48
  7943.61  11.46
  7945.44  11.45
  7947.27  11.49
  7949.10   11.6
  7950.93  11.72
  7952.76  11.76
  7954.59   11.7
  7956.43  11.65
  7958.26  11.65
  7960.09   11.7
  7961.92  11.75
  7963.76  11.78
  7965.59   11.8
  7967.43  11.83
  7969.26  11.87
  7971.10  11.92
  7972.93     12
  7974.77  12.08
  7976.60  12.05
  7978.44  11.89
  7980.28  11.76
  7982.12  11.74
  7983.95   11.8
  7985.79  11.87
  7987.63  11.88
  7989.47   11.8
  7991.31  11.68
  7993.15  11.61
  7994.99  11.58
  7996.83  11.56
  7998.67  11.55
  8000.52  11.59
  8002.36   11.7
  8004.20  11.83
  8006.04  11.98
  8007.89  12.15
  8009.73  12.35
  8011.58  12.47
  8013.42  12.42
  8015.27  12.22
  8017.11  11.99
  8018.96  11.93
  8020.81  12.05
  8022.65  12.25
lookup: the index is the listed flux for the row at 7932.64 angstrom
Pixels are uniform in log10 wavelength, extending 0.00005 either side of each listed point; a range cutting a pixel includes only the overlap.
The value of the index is 11.34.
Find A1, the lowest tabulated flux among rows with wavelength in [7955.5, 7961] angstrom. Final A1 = 11.65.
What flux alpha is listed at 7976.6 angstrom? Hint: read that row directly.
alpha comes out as 12.05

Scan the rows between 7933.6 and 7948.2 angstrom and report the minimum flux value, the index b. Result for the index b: 11.45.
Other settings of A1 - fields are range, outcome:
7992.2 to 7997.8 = 11.56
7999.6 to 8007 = 11.59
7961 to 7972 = 11.75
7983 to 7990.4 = 11.8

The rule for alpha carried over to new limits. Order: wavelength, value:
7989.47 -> 11.8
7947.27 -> 11.49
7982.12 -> 11.74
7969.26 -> 11.87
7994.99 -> 11.58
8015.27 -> 12.22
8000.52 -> 11.59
